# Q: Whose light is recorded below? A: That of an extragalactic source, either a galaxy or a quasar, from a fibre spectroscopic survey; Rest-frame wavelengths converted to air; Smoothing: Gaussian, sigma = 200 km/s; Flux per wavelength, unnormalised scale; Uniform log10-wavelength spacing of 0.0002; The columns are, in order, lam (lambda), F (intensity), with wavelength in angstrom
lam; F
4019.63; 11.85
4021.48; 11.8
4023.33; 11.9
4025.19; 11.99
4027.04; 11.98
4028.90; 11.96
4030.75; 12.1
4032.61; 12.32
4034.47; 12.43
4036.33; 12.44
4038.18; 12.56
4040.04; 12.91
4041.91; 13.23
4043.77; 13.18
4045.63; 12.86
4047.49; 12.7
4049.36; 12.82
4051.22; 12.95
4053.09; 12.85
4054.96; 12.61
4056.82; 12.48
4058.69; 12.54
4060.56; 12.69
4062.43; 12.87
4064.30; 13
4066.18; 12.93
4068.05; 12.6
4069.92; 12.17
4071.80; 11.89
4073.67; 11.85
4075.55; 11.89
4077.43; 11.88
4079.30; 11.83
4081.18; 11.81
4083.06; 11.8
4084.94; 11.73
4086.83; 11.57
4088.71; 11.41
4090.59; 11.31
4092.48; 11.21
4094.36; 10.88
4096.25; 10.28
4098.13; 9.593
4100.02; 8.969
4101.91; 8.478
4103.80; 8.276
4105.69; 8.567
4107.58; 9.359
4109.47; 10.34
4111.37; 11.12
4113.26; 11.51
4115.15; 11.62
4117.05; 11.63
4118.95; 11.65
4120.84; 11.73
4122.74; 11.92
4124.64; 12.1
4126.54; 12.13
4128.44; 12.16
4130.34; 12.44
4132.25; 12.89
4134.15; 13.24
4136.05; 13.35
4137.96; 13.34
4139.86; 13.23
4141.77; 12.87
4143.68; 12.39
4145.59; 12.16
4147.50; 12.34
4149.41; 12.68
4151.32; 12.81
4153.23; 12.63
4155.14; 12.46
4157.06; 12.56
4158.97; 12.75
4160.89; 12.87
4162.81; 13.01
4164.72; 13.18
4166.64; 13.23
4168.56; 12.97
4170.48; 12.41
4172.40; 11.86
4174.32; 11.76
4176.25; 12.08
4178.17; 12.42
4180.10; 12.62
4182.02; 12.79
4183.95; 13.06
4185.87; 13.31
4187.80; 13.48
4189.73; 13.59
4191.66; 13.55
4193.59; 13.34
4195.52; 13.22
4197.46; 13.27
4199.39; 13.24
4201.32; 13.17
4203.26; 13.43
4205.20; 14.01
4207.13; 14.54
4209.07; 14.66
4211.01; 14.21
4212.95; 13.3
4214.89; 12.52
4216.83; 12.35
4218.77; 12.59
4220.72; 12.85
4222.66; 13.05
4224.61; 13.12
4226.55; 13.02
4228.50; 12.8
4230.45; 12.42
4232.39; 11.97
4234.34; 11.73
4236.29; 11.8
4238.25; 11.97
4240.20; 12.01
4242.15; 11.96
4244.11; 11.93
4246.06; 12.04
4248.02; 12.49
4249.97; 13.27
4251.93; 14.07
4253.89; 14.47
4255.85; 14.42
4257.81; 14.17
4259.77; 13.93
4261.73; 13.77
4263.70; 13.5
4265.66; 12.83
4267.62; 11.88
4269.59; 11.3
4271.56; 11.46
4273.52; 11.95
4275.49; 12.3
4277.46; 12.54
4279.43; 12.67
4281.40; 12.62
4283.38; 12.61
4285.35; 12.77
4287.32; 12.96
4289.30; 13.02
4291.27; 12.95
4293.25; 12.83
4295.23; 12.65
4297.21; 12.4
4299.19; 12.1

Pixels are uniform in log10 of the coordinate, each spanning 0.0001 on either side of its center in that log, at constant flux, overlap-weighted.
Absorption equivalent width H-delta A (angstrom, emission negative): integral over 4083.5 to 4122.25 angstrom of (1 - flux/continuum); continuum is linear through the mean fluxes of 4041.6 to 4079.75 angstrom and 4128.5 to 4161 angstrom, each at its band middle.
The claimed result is 6.3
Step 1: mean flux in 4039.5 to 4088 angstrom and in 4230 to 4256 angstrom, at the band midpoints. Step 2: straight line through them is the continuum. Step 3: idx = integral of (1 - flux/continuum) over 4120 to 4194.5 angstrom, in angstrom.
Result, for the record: -1.3 angstrom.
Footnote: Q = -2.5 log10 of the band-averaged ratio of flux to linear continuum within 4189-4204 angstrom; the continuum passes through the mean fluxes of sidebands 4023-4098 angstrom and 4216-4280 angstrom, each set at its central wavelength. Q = -0.07 mag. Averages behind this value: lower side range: 12.2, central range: 13.3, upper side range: 12.7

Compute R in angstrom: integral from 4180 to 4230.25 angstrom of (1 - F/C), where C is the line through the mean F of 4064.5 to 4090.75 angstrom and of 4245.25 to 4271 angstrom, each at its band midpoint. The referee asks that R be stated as -1.67 angstrom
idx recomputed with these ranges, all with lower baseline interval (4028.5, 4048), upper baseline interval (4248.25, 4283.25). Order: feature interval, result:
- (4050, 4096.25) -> 2.2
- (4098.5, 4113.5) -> 3.8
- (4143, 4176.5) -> 0.6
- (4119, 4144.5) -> 0.4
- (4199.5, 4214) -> -1.1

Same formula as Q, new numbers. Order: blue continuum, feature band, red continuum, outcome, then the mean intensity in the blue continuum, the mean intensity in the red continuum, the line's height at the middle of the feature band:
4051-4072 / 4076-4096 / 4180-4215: 0.12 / 12.6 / 13.5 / 12.8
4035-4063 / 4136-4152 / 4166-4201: 0.01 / 12.8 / 12.9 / 12.9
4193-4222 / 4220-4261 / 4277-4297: 0.02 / 13.4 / 12.7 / 13.1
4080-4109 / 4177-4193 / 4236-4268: -0.11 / 10.4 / 13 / 11.9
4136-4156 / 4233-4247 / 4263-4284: 0.04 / 12.7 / 12.3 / 12.4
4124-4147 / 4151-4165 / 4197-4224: 0.01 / 12.7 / 13.4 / 12.9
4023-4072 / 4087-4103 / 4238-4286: 0.22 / 12.6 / 12.8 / 12.6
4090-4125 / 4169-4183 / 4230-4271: -0.06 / 10.5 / 12.8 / 11.6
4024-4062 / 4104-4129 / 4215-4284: 0.14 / 12.6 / 12.7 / 12.6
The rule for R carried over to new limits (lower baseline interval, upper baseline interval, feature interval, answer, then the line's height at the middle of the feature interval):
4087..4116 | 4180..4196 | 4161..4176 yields -0.06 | 12.6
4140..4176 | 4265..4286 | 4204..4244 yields -1.34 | 12.4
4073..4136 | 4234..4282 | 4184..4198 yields -1.54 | 12.1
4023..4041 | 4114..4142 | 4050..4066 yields -0.59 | 12.3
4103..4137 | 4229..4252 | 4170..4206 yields -3.25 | 11.9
